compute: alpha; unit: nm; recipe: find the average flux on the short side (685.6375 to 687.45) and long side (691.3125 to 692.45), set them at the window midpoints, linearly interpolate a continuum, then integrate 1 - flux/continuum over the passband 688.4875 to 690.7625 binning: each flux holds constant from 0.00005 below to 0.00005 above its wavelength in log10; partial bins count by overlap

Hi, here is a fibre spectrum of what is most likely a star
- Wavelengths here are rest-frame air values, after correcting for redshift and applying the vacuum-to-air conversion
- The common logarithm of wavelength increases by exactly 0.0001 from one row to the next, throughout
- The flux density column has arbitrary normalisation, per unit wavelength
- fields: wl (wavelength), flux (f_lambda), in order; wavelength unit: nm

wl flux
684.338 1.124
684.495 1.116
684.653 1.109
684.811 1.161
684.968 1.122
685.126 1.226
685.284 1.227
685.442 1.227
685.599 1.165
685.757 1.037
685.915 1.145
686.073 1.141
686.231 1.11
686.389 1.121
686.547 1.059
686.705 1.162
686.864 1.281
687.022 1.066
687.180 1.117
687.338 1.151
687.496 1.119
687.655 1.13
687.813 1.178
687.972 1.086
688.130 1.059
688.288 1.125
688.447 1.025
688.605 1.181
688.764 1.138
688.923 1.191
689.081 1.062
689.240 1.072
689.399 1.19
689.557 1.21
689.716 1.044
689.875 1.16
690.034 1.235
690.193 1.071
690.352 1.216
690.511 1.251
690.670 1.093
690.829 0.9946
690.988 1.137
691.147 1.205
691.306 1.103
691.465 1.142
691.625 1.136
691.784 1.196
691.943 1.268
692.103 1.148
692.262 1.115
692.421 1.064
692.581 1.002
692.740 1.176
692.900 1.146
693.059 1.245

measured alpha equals -0.01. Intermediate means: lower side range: 1.13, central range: 1.15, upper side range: 1.15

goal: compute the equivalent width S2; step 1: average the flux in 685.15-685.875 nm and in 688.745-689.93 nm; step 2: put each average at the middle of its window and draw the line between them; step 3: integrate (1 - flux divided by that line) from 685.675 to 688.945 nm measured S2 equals 0.078 nm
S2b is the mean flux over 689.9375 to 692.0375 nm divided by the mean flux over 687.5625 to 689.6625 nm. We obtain 1.0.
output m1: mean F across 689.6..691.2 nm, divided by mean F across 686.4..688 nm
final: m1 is 1.00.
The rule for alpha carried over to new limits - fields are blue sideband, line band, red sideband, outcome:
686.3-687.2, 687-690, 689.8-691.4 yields 0.04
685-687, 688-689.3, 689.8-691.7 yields 0.05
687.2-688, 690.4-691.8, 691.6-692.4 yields 0.03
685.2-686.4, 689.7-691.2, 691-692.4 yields 0.02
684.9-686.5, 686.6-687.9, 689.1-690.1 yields 0.00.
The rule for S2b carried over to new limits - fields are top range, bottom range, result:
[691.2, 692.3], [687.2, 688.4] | 1.04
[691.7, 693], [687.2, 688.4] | 1.02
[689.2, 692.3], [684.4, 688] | 1.01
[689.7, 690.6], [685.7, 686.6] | 1.06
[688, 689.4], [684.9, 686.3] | 0.96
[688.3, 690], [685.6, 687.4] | 1.00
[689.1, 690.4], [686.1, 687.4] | 1.01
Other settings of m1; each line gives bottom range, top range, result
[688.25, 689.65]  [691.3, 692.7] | 1.00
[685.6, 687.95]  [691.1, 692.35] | 1.03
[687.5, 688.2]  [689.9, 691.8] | 1.03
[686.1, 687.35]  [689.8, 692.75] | 1.01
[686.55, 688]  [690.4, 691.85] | 1.00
